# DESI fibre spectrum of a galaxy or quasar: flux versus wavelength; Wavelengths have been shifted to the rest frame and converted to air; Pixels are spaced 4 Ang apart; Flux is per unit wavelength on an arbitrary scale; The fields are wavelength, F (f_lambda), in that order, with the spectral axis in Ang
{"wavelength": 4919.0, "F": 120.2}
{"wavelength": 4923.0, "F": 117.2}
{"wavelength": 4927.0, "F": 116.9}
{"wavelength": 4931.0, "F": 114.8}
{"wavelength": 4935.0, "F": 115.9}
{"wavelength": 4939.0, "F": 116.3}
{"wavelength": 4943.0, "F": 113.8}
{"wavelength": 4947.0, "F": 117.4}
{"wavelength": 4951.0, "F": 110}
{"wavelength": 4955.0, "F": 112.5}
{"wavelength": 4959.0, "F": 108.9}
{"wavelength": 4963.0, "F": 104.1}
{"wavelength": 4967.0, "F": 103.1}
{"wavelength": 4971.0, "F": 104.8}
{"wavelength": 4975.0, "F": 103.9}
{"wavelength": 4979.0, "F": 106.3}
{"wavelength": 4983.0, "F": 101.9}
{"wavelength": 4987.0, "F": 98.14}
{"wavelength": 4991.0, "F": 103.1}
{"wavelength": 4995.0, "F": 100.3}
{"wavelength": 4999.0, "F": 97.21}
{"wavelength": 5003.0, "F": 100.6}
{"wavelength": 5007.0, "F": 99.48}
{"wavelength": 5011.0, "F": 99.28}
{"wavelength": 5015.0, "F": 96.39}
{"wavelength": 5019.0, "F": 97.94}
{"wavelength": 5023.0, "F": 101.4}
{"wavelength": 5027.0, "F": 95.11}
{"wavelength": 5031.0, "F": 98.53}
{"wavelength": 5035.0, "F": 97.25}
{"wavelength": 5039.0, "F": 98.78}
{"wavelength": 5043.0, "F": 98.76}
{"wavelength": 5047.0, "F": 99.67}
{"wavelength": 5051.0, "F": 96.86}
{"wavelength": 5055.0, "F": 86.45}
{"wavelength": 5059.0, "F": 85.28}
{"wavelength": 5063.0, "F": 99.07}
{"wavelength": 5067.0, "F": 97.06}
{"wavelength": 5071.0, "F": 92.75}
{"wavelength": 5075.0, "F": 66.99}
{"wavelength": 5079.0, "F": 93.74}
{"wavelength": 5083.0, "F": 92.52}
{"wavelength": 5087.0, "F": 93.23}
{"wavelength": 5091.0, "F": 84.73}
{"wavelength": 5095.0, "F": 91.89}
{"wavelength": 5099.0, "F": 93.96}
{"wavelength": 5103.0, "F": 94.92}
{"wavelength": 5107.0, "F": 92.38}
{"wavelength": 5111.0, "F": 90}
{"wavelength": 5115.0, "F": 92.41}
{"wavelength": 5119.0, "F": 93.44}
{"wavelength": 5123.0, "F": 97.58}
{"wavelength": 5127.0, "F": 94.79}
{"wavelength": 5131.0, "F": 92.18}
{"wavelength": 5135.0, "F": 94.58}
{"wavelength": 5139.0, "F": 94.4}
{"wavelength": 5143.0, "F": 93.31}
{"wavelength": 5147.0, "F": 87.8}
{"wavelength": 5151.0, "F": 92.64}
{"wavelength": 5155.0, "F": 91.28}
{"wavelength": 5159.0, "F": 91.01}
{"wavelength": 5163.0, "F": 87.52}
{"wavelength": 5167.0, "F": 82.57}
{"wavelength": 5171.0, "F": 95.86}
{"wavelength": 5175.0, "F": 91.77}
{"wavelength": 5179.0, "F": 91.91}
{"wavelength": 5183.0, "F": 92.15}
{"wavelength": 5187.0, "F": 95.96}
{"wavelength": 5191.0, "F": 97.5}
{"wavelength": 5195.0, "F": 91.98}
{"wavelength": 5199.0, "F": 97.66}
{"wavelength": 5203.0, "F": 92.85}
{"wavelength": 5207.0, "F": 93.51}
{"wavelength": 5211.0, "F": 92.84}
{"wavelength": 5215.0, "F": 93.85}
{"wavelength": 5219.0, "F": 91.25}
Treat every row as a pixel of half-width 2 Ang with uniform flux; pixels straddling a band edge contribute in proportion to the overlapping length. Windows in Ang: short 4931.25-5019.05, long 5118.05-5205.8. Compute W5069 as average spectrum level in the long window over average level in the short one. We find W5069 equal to 0.88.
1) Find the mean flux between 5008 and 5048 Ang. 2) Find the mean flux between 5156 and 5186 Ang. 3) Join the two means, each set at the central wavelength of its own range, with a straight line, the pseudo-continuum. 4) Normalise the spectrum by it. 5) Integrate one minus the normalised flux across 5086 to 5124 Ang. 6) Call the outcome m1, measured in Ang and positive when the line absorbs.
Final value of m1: 0.7 Ang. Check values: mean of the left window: 98.3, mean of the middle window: 92.3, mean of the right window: 90.6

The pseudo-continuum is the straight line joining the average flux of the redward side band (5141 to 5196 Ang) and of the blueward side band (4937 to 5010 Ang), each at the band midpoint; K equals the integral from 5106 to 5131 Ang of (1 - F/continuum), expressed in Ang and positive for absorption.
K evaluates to 0.5 Ang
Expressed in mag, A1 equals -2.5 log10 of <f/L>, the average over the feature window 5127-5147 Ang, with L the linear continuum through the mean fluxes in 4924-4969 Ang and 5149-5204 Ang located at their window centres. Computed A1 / 0.03 mag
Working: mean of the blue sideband 112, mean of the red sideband 92.3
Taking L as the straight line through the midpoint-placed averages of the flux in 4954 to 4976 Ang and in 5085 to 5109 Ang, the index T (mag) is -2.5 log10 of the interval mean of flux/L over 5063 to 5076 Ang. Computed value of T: 0.07 mag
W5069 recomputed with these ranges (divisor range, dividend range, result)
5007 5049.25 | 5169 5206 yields 0.96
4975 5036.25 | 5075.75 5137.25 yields 0.93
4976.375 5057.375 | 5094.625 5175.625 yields 0.93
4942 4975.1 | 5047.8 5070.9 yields 0.86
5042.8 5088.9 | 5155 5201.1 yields 1.01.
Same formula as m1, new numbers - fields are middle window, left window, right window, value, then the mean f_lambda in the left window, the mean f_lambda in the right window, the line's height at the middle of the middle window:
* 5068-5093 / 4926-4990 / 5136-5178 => 2.6 Ang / 109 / 90.9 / 97.9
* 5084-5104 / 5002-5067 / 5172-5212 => 0.9 Ang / 96.9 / 93.9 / 95.7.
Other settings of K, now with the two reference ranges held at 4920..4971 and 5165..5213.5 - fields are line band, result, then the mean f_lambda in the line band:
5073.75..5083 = 1.61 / 84.1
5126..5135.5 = 0.40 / 93.6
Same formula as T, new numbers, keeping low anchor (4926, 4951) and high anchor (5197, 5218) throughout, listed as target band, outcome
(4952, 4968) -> 0.060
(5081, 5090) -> 0.130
